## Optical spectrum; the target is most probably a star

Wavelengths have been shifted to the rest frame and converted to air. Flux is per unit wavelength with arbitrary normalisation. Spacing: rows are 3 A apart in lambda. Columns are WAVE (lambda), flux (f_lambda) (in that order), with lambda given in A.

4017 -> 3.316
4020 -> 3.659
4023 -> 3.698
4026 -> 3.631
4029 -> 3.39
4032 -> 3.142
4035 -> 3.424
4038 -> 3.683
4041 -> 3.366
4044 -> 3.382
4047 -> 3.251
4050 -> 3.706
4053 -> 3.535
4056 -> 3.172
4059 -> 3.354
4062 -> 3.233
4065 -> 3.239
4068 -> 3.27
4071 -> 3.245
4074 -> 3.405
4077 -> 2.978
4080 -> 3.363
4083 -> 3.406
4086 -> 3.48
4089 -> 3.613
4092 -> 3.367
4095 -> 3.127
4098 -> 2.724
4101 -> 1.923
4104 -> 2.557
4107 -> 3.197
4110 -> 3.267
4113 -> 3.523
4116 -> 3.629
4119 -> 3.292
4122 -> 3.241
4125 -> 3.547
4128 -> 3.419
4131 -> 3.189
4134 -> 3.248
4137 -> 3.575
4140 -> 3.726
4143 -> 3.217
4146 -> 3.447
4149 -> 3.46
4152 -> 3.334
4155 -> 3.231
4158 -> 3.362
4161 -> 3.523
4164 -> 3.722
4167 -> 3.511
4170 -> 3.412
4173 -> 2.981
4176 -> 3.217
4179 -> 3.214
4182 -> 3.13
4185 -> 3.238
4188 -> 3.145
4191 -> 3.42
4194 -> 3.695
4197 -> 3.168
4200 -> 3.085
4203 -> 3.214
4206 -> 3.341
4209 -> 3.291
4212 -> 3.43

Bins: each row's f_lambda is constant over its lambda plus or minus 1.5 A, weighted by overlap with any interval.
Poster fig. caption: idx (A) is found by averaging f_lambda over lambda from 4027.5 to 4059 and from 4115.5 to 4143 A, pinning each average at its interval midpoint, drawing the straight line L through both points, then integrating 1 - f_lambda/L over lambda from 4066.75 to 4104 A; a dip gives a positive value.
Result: 2.99 A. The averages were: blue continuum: 3.4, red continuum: 3.41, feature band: 3.13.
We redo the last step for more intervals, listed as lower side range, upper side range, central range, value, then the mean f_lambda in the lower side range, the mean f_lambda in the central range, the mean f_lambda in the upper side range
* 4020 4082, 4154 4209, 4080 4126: 2.2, 3.38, 3.19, 3.31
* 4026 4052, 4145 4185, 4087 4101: 1.3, 3.43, 3.08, 3.34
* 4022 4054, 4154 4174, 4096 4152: 3.1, 3.47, 3.23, 3.41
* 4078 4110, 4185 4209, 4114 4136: -1.6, 3.08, 3.37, 3.29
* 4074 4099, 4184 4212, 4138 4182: -1.2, 3.28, 3.38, 3.3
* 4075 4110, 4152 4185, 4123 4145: -1.4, 3.08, 3.41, 3.33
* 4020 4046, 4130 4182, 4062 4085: 1.1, 3.47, 3.27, 3.37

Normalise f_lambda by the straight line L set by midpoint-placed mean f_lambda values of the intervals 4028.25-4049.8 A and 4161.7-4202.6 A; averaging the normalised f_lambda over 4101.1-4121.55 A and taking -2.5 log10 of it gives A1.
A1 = 0.07 mag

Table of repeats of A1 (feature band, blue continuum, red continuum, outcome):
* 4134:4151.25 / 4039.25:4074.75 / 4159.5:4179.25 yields -0.03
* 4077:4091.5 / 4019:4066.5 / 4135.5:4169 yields 0.01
